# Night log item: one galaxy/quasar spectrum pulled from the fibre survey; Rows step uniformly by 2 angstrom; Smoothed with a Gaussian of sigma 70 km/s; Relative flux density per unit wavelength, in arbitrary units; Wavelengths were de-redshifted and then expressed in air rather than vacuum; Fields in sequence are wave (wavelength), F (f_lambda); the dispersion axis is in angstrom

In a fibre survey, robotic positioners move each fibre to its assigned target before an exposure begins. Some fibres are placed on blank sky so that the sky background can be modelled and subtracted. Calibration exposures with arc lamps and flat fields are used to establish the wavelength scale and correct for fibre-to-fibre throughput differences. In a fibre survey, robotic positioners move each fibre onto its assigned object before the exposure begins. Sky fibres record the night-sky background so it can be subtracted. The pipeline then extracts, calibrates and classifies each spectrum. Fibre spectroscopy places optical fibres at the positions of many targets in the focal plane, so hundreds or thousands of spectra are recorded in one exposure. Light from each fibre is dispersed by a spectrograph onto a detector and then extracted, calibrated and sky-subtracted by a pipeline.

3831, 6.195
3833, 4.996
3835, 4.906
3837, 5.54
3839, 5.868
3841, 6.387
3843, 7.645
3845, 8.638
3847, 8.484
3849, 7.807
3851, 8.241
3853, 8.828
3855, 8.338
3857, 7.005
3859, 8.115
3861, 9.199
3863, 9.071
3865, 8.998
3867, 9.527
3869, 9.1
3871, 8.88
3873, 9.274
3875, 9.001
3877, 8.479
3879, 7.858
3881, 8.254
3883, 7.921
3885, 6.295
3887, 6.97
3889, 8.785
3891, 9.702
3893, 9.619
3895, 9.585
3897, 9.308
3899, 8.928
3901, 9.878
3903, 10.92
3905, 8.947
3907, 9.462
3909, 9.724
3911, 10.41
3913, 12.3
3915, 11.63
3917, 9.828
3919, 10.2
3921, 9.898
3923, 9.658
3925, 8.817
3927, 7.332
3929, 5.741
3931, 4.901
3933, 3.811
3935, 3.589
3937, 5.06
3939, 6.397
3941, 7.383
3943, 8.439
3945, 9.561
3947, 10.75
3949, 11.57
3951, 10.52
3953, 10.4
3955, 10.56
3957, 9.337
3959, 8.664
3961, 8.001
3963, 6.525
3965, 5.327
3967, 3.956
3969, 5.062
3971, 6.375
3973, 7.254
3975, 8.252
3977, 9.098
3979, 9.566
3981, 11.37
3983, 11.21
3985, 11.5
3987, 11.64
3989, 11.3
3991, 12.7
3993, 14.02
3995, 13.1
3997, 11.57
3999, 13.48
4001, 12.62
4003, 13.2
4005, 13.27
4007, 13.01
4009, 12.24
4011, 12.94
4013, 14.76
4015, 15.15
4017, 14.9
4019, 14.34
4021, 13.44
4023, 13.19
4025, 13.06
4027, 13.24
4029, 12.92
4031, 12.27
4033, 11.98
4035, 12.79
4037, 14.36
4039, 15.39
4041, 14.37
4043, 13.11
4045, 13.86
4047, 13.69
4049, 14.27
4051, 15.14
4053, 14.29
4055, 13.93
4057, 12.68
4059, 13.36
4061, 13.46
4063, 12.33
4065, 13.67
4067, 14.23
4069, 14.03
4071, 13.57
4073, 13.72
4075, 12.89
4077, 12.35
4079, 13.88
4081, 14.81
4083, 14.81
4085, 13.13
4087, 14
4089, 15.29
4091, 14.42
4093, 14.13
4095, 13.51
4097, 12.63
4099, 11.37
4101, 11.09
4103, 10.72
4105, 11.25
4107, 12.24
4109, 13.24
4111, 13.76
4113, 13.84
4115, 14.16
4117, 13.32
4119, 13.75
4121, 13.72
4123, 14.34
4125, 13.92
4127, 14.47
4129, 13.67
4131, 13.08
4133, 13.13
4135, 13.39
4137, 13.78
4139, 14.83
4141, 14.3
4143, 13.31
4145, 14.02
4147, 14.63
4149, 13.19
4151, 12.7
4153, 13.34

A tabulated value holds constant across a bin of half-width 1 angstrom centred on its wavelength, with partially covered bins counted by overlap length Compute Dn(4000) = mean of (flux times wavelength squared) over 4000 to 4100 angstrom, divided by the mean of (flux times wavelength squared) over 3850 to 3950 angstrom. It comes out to 1.7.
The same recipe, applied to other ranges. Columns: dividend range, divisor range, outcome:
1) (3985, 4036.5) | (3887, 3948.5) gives 1.58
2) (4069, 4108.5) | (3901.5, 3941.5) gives 1.72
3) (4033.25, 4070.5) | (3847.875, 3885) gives 1.78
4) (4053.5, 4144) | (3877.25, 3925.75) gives 1.59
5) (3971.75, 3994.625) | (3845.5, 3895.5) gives 1.33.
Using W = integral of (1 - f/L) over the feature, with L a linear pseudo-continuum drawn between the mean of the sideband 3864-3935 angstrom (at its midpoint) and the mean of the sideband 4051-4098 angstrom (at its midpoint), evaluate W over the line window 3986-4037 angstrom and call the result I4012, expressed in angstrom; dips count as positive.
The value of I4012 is -5.0 angstrom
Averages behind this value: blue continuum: 8.78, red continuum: 13.7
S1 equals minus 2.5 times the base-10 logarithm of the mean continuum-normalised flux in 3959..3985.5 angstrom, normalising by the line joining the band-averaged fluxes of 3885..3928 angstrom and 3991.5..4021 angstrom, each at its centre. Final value 0.47 mag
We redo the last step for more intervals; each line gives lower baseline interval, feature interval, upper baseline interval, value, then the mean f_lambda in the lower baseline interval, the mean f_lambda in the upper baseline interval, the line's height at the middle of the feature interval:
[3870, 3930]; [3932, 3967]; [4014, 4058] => 0.34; 9.12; 13.7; 10.8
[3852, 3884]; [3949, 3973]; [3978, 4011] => 0.39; 8.62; 12.3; 11.3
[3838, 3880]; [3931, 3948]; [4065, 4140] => 0.43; 8.32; 13.5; 10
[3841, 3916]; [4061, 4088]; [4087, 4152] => -0.09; 8.92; 13.4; 12.6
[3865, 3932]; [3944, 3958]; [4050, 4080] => 0.01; 9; 13.6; 10.4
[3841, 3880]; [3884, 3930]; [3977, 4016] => 0.06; 8.5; 12.5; 9.86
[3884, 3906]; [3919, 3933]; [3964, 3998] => 0.21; 8.99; 9.61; 9.21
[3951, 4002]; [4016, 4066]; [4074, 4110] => -0.17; 9.73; 13.1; 11.6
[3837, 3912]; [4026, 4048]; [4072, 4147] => -0.13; 8.59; 13.5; 12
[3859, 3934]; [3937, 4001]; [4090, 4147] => 0.10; 8.86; 13.4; 10.3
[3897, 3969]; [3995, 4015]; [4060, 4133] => -0.23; 8.49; 13.4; 10.7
